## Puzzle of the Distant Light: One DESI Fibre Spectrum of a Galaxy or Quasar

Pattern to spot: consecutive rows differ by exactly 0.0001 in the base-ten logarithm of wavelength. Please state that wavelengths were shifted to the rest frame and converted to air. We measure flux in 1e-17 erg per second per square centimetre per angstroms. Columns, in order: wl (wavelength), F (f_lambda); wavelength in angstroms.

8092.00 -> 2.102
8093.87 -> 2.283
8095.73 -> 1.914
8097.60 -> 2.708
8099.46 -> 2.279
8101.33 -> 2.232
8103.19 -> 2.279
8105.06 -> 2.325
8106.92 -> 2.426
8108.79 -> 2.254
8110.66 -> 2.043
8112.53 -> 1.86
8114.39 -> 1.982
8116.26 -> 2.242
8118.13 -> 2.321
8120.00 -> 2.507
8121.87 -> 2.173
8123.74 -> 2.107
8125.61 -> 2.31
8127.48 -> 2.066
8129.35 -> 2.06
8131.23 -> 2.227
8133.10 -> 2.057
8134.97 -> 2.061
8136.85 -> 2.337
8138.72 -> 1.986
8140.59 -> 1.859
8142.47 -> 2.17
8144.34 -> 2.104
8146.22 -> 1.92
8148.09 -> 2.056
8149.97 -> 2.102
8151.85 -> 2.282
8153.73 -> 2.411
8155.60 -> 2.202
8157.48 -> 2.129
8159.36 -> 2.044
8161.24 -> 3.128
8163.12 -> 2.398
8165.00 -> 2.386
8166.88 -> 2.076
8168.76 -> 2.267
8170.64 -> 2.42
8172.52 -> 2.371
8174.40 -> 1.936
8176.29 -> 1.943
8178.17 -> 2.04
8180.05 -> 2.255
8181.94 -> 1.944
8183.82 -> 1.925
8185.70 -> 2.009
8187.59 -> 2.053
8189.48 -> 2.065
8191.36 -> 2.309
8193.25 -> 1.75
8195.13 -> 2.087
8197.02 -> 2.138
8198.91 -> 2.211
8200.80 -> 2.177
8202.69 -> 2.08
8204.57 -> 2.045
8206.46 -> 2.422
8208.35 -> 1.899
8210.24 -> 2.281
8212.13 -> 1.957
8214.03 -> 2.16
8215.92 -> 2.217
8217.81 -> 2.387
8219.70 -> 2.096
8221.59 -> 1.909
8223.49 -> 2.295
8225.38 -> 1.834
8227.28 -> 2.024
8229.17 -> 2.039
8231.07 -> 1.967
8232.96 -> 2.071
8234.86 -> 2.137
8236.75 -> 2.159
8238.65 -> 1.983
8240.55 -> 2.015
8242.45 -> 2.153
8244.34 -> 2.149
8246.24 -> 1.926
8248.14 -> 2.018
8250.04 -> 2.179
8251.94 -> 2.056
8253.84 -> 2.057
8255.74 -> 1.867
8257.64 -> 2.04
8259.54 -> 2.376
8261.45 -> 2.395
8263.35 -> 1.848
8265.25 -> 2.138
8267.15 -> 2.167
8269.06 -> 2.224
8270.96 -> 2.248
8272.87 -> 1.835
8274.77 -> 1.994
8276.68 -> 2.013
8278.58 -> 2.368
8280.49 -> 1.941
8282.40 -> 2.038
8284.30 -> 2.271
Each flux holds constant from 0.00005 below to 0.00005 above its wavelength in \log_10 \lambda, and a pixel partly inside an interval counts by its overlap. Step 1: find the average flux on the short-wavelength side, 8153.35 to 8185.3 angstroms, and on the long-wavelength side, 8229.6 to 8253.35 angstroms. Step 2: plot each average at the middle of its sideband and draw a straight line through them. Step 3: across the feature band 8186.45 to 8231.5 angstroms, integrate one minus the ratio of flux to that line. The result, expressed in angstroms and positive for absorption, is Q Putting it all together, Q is 0.7 angstroms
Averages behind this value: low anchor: 2.22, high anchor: 2.07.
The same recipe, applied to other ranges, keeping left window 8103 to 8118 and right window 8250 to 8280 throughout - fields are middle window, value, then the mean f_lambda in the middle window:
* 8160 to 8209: -0.5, 2.17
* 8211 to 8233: 0.5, 2.08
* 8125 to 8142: 0.5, 2.1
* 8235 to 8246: 0.2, 2.09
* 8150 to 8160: -0.2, 2.21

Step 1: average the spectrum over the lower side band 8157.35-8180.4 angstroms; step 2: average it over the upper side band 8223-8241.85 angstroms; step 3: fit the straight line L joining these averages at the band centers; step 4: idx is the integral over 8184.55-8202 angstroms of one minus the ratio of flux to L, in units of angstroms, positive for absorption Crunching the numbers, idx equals 0.8 angstroms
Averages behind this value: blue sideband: 2.27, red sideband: 2.05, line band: 2.09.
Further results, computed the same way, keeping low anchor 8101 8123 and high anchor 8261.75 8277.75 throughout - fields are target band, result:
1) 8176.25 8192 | 0.7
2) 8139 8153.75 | 0.7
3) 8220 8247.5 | 0.8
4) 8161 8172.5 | -1.2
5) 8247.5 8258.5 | 0.3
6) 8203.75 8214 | 0.0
